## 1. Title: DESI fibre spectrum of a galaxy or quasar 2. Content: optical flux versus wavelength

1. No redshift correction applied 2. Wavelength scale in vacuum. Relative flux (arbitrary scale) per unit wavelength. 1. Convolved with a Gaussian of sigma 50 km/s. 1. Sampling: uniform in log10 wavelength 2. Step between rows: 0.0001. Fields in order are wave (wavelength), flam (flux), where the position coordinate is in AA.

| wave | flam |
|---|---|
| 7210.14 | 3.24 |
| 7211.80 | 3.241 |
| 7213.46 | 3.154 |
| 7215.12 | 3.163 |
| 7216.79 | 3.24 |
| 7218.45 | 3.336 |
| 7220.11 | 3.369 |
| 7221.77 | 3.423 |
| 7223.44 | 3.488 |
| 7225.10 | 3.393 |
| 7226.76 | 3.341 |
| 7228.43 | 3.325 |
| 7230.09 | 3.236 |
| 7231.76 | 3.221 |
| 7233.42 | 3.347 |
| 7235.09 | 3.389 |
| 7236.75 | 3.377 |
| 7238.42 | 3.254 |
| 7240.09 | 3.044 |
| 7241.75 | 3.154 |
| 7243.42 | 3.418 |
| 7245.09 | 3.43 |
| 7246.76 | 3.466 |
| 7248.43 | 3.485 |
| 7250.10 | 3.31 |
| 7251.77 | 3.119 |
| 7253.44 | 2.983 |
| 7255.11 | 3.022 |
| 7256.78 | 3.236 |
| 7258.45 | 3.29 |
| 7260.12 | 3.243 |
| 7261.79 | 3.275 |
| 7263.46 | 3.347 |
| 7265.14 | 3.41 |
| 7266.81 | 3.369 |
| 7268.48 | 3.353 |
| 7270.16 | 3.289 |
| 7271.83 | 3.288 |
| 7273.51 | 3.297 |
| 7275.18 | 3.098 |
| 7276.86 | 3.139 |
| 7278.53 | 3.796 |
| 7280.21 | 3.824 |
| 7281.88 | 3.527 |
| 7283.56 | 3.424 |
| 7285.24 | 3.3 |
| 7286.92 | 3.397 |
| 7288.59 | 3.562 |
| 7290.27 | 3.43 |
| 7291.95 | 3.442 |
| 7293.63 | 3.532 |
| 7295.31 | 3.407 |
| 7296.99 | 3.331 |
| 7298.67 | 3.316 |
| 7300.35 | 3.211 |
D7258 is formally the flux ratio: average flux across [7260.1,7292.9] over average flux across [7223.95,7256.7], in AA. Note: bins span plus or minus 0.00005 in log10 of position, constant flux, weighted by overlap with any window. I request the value 1.03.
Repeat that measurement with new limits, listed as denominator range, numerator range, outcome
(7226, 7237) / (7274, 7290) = 1.04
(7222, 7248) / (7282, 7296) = 1.03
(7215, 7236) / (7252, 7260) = 0.94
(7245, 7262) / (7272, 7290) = 1.06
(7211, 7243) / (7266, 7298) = 1.04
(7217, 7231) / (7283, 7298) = 1.02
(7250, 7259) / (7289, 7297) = 1.10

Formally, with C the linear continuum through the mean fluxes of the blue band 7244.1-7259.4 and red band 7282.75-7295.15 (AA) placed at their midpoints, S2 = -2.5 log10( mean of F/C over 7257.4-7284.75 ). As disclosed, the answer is -0.01 mag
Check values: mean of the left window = 3.26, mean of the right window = 3.44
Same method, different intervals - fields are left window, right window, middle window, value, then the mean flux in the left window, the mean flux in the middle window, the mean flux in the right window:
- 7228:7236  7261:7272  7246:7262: 0.03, 3.31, 3.24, 3.34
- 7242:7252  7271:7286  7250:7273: 0.05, 3.37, 3.25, 3.41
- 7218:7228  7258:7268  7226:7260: 0.03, 3.39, 3.27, 3.33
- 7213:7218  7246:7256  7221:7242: -0.03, 3.2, 3.31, 3.23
